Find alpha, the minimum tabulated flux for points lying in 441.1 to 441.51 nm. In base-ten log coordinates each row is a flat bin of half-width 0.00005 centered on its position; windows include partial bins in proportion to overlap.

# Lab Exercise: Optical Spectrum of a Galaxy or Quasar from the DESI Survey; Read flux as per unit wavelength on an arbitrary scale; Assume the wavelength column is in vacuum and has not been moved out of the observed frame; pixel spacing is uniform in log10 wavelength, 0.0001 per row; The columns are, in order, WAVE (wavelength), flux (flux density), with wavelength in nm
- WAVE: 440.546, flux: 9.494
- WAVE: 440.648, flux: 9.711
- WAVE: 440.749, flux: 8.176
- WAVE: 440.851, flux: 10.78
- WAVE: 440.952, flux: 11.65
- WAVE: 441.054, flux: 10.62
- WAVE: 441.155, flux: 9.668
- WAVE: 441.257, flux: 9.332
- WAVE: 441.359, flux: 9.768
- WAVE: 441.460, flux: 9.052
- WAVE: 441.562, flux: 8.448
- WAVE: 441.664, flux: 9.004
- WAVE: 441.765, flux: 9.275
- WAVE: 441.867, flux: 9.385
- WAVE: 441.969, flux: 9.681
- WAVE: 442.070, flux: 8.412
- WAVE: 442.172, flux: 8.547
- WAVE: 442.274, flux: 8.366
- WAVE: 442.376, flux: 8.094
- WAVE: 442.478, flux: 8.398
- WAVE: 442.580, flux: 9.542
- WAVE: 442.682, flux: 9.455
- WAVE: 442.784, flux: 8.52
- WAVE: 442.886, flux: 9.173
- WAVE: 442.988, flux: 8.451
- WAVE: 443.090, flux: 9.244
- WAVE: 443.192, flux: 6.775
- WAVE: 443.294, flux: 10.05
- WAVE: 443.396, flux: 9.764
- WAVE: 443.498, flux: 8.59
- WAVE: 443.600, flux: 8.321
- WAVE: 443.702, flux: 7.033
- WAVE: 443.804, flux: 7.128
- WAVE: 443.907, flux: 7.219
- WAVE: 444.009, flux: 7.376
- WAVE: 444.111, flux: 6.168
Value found 9.052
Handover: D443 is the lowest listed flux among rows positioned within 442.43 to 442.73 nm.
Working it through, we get 8.398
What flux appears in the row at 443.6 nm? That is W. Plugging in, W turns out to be 8.321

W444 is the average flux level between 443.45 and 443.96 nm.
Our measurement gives 7.65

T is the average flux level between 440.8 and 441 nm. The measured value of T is 11.2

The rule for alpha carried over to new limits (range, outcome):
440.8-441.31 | 9.332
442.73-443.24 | 6.775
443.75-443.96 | 7.128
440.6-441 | 8.176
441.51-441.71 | 8.448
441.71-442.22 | 8.412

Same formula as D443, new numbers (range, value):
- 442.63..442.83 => 8.52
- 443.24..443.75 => 7.033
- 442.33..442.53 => 8.094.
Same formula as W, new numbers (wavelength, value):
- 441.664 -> 9.004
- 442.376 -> 8.094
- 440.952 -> 11.65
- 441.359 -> 9.768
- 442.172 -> 8.547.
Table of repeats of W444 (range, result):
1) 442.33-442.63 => 8.68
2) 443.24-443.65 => 9.17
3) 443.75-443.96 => 7.16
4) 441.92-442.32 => 8.76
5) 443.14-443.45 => 8.87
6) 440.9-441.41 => 10.2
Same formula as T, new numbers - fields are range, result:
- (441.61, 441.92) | 9.21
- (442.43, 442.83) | 8.98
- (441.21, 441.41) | 9.56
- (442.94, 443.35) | 8.65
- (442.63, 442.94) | 9.04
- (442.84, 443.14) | 8.95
